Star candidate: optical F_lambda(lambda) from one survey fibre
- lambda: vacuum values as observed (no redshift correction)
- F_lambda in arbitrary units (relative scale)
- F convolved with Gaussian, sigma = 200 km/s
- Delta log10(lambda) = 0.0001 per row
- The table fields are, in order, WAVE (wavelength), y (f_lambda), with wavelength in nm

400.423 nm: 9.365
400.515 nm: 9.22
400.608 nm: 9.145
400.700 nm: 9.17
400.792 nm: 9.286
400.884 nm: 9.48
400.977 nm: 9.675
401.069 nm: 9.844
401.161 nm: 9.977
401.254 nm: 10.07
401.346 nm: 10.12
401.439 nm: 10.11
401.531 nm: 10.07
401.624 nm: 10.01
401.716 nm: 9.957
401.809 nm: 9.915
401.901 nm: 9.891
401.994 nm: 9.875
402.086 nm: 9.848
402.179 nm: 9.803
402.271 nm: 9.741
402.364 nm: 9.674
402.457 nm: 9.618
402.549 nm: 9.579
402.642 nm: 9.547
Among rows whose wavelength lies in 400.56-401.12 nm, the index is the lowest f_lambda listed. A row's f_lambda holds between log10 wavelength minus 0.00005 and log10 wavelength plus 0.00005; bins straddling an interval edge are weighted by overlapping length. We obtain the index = 9.145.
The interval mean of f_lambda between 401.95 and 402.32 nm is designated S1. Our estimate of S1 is 9.83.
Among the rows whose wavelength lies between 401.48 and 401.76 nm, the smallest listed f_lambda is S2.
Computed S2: 9.957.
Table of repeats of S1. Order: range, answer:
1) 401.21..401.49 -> 10.1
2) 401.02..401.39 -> 10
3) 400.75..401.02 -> 9.47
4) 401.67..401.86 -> 9.95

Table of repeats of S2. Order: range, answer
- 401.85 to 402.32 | 9.741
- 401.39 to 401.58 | 10.07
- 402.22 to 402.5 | 9.618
